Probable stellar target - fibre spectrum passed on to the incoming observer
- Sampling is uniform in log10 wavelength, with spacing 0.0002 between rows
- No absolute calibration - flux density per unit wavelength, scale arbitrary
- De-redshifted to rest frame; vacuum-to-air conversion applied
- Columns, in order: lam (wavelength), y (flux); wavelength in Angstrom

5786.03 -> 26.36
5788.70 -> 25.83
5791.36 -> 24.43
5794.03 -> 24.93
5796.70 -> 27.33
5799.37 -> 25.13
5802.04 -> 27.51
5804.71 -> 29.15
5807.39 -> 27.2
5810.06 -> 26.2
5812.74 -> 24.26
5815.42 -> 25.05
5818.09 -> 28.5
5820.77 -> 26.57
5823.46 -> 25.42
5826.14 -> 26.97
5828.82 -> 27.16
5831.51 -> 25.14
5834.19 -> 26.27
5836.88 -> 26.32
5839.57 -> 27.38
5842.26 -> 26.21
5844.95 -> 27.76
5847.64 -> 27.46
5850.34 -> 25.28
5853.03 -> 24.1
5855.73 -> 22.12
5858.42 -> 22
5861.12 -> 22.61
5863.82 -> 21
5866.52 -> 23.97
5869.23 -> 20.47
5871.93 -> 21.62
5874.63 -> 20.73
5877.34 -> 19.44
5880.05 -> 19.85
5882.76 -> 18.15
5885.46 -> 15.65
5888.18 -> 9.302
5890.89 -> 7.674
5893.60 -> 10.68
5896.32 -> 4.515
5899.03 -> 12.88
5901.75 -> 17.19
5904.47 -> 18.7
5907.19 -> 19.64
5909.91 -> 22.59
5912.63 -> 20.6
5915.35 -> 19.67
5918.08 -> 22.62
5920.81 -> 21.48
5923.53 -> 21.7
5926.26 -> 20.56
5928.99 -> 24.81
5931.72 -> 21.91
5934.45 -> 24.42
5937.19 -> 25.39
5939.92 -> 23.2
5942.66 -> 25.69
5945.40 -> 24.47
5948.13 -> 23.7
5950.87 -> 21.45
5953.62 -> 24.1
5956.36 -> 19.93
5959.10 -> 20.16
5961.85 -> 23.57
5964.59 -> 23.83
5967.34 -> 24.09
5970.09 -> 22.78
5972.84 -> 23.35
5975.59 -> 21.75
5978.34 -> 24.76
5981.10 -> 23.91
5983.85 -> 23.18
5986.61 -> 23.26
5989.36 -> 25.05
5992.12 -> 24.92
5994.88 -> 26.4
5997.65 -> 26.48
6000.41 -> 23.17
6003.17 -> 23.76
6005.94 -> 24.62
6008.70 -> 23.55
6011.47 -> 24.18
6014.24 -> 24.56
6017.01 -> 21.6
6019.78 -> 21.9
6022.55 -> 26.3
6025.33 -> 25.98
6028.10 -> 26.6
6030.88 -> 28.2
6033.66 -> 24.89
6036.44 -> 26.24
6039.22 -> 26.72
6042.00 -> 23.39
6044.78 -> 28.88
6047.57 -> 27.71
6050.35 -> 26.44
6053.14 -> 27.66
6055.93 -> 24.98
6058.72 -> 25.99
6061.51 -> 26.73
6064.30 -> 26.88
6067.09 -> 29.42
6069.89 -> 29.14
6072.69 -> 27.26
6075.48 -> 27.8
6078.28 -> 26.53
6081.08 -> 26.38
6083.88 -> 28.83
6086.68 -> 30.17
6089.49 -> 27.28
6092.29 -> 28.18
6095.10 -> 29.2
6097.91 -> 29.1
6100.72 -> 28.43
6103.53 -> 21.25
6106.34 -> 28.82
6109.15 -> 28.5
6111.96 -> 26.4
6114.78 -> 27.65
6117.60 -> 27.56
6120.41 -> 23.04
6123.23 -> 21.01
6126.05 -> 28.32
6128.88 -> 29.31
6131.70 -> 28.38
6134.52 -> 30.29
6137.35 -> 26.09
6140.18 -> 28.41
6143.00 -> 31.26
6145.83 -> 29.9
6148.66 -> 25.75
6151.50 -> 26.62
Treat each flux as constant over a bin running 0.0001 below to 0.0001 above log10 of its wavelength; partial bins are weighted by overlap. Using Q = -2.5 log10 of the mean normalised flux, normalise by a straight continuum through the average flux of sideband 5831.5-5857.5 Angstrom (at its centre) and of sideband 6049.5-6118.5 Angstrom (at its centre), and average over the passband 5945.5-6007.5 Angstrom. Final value 0.136 mag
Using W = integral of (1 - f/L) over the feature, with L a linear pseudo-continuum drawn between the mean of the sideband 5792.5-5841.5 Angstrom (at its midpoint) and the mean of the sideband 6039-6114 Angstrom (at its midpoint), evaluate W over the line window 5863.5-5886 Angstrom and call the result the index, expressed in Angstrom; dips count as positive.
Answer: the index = 5.4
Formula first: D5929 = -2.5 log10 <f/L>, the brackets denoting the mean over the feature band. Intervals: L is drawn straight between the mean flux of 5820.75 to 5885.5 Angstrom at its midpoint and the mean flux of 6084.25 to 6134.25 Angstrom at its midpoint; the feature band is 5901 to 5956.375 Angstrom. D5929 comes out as 0.12 mag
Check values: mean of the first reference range 23.7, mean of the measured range 22.2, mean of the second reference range 27.3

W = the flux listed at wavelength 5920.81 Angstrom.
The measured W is 21.48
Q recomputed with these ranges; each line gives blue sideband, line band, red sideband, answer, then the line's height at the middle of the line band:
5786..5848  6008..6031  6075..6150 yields 0.11 mag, 27.2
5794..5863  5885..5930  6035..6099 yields 0.48 mag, 26.4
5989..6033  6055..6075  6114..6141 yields -0.06 mag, 25.8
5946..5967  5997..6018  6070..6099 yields 0.04 mag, 24.8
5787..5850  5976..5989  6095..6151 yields 0.14 mag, 26.9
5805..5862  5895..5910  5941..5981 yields 0.50 mag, 24.4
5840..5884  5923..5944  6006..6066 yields 0.02 mag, 24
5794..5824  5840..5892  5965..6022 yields 0.22 mag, 25.7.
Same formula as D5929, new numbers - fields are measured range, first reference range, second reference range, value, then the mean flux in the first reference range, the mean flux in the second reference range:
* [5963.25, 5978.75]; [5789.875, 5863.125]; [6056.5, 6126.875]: 0.140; 25.8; 27.2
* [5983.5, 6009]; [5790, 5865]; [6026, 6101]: 0.099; 25.7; 27.3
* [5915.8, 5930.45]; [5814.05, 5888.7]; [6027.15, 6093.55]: 0.124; 23.4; 27.2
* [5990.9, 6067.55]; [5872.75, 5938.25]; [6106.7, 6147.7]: -0.093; 18.3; 27.6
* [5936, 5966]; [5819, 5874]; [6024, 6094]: 0.120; 24.8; 27.1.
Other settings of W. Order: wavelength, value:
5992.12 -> 24.92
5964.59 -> 23.83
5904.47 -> 18.7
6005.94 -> 24.62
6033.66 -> 24.89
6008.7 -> 23.55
